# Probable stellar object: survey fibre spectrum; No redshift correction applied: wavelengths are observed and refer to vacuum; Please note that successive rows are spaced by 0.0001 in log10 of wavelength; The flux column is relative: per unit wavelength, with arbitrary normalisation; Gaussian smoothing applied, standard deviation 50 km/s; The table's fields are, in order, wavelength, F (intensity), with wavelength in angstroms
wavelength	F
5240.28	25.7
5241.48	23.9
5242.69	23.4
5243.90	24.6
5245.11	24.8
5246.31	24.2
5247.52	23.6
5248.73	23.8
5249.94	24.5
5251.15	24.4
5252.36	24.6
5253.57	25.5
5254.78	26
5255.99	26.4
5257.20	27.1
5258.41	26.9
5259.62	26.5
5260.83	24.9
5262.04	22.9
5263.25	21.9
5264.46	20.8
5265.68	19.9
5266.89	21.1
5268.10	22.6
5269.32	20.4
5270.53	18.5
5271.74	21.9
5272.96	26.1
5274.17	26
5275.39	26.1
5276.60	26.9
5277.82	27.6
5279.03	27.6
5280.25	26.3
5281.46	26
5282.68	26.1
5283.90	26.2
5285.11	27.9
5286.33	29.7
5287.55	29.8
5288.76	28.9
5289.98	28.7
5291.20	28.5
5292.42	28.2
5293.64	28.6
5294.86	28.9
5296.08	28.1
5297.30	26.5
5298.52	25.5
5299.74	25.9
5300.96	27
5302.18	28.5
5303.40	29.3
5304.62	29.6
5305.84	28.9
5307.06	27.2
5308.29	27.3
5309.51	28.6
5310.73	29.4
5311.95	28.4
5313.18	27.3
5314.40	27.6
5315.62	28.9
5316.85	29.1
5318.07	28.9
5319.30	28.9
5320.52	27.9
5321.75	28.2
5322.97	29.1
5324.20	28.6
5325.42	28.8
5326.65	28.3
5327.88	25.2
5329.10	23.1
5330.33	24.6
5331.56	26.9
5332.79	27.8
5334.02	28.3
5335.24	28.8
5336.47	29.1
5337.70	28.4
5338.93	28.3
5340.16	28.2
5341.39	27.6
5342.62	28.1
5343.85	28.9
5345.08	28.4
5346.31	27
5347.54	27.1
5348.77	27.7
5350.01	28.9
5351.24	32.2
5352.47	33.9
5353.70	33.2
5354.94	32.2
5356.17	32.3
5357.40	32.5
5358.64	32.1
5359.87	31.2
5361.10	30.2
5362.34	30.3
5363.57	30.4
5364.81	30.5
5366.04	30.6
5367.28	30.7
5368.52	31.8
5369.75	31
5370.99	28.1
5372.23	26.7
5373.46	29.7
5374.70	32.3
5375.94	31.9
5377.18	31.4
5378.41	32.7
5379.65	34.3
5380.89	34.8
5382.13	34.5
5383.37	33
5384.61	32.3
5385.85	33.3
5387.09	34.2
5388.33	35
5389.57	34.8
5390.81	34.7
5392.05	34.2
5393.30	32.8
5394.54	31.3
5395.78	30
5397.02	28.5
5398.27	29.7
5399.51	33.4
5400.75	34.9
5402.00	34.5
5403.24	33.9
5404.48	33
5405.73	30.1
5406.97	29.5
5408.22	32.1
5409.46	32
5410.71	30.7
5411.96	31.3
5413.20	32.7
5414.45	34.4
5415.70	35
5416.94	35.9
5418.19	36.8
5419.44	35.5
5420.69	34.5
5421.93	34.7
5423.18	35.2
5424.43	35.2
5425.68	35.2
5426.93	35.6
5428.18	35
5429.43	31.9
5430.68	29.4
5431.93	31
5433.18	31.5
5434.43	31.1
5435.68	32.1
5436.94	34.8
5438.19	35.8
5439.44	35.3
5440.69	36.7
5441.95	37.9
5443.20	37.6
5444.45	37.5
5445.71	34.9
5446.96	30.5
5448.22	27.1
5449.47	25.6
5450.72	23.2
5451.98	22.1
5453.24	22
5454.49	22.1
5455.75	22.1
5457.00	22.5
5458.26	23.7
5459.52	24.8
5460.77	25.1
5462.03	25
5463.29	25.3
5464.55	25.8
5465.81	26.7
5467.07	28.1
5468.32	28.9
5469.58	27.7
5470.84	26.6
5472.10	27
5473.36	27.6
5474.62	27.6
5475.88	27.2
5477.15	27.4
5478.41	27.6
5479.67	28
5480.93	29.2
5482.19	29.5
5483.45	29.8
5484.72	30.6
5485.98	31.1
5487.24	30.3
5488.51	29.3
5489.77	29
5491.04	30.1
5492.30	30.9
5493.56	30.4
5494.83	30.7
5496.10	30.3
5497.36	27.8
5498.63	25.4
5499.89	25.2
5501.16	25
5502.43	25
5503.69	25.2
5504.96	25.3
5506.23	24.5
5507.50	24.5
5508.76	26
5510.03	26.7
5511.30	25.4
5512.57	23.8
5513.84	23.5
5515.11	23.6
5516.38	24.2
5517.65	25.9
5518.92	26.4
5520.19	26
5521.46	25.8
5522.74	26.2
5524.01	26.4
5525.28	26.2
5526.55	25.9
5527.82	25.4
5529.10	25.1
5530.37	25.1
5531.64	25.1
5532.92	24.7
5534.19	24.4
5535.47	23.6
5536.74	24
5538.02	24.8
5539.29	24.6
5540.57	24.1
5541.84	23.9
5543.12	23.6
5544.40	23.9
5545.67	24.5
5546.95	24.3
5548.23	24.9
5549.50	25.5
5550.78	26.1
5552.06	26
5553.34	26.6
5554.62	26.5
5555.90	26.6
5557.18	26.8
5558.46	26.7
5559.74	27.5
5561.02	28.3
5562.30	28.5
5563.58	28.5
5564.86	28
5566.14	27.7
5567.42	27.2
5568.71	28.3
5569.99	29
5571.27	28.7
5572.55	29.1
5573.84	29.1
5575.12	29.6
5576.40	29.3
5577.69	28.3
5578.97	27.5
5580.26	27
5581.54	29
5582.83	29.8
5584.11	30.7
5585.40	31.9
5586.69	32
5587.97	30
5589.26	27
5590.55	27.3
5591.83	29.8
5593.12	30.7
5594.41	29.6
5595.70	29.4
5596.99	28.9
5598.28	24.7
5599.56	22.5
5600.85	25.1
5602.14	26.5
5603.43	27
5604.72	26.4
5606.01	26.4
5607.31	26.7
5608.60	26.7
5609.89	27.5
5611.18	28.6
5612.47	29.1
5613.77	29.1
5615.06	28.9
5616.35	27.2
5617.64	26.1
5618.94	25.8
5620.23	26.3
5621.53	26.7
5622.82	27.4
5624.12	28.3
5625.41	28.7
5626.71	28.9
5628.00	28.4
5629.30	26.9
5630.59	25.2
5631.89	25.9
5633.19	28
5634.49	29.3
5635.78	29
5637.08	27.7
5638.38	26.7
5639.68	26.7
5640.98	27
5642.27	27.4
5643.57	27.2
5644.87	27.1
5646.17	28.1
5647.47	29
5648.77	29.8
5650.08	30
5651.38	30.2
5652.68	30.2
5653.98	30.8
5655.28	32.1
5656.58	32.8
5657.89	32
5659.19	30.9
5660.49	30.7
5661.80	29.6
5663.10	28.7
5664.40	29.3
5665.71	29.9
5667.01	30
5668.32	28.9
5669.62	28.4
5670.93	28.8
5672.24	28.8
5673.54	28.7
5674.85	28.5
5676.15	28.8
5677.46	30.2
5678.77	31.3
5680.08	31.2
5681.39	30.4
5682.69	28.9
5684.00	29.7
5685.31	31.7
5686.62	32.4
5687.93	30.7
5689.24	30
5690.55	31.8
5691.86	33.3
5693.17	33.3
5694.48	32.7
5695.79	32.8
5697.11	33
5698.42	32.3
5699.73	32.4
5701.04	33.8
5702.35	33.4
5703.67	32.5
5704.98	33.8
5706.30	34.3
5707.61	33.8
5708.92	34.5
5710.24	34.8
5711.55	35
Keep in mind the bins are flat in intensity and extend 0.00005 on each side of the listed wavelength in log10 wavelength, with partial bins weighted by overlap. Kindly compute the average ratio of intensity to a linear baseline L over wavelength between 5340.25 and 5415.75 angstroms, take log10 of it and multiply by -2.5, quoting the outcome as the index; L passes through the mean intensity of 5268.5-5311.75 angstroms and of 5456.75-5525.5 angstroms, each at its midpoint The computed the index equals -0.17 mag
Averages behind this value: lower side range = 27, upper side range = 26.9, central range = 31.5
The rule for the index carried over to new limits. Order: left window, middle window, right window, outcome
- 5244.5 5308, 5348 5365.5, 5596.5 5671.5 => -0.18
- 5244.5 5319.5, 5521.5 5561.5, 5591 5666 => 0.09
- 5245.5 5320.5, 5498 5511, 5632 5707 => 0.13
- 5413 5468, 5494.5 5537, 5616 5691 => 0.18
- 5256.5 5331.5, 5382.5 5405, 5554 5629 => -0.21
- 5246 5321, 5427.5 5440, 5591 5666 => -0.21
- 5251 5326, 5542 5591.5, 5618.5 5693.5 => 0.04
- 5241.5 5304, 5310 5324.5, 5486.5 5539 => -0.11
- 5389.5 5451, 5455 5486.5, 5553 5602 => 0.17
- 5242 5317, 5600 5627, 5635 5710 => 0.10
